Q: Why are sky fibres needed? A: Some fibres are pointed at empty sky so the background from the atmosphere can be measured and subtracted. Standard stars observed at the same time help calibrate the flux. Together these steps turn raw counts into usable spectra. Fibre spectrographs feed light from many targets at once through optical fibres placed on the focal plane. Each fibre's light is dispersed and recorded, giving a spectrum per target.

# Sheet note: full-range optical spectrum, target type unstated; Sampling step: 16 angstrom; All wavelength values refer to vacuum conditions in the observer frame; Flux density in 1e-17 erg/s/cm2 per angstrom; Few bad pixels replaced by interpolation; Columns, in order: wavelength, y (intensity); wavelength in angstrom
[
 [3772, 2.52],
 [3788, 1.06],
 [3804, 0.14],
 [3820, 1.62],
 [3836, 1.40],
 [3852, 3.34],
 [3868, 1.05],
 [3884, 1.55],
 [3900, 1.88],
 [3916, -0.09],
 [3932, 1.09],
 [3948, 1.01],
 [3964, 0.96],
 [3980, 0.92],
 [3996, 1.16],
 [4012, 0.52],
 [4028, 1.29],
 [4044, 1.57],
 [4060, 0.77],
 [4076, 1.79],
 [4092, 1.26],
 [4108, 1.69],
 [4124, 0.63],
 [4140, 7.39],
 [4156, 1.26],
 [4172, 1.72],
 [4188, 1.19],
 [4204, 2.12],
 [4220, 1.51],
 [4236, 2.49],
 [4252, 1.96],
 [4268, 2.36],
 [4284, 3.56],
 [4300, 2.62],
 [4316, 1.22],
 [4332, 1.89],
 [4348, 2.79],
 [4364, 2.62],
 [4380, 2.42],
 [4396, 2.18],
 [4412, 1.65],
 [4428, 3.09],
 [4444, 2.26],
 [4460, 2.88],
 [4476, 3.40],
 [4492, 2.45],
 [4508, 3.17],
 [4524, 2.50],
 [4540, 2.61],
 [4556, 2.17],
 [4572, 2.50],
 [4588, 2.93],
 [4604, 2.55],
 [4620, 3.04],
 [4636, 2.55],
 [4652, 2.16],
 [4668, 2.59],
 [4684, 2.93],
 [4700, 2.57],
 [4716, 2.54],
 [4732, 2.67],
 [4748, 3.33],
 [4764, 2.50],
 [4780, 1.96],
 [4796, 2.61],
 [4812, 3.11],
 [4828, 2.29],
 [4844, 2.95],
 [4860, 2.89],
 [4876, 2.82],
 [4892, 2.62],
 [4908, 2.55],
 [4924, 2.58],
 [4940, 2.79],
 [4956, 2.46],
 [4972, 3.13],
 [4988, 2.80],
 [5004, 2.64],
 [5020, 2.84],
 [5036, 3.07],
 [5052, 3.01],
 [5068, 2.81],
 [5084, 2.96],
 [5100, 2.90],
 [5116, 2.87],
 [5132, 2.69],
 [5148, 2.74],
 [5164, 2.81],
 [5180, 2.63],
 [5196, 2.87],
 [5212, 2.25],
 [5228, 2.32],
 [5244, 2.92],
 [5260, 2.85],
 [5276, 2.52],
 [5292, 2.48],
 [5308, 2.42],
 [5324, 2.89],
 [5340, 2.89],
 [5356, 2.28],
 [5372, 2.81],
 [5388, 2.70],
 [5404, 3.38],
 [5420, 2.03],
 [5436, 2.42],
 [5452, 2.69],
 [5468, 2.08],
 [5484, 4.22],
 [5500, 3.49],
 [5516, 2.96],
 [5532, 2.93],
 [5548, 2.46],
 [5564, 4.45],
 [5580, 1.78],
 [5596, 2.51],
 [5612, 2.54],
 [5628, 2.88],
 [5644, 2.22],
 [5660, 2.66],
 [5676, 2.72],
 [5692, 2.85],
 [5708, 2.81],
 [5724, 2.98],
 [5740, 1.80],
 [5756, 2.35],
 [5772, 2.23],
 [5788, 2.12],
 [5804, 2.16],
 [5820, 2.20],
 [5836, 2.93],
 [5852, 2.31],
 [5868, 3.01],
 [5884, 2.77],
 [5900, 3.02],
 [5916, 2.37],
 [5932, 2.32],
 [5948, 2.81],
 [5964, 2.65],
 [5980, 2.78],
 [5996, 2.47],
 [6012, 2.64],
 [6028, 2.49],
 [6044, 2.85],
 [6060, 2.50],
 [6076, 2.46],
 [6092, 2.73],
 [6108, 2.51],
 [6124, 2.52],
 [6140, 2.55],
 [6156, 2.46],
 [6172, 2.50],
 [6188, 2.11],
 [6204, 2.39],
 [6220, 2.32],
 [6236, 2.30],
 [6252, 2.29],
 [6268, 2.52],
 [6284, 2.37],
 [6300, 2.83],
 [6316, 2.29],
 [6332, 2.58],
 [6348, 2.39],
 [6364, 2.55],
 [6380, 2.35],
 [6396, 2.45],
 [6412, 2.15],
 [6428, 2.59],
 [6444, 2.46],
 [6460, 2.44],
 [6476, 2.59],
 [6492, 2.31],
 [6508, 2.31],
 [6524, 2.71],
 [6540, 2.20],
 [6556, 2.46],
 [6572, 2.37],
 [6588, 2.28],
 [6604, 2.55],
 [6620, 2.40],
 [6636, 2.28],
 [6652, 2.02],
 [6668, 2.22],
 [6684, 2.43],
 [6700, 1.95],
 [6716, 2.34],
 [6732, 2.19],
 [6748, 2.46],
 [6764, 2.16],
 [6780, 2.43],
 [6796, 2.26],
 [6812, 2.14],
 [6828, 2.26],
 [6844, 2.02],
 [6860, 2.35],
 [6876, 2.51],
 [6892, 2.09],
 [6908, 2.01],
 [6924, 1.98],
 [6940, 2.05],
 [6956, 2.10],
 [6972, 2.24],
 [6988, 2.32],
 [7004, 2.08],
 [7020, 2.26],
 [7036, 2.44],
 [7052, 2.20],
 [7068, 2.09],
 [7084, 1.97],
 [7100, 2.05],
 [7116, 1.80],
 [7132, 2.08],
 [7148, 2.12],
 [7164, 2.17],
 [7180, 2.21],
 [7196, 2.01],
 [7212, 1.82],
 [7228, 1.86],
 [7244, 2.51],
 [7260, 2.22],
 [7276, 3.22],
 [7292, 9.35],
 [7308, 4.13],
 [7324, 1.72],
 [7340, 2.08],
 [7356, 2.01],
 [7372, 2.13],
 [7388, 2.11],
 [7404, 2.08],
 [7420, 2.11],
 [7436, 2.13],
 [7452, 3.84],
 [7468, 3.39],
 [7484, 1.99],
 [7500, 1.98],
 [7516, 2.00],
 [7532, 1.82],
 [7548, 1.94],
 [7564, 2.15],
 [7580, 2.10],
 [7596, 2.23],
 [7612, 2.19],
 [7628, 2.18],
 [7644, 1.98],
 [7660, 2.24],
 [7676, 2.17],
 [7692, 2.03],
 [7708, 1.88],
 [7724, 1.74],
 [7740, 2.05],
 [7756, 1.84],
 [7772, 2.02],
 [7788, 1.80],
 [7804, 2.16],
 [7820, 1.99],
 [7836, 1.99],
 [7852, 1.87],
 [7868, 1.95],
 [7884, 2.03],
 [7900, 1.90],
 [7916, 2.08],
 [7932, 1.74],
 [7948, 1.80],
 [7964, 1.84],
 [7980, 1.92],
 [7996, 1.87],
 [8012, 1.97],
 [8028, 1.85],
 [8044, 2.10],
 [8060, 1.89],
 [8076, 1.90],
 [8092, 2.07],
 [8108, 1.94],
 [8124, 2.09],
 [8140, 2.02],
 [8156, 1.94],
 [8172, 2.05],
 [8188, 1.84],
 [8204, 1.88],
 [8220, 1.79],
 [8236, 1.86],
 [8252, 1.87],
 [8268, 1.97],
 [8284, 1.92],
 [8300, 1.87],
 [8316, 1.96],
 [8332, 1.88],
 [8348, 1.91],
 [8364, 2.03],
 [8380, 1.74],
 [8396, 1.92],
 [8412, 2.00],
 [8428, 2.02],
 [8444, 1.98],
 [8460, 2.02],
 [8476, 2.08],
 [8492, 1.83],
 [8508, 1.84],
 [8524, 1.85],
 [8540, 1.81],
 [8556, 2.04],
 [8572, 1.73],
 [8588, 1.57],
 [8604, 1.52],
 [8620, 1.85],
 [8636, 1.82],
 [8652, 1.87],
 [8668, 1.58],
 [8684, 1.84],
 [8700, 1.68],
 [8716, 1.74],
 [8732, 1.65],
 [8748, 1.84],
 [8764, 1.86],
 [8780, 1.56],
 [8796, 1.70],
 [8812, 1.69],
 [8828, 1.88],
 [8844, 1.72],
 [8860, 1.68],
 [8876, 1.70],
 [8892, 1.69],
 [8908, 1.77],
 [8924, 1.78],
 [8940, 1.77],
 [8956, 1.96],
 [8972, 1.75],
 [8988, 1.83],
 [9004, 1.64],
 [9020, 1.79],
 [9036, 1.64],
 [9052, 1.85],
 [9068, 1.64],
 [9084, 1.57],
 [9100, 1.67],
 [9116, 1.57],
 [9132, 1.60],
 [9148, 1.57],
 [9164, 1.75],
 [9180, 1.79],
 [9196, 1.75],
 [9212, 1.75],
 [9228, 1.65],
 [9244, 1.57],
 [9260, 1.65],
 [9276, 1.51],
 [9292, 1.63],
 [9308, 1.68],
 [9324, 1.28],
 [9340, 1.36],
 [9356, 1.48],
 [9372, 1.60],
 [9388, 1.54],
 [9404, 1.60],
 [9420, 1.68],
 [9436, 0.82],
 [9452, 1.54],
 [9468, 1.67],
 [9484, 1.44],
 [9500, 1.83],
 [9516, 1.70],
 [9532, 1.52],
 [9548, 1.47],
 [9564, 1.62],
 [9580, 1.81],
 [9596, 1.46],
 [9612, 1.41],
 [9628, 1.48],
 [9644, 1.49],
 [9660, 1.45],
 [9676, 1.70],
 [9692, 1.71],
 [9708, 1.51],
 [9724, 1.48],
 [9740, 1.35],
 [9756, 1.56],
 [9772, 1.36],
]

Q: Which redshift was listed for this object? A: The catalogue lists 0.110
